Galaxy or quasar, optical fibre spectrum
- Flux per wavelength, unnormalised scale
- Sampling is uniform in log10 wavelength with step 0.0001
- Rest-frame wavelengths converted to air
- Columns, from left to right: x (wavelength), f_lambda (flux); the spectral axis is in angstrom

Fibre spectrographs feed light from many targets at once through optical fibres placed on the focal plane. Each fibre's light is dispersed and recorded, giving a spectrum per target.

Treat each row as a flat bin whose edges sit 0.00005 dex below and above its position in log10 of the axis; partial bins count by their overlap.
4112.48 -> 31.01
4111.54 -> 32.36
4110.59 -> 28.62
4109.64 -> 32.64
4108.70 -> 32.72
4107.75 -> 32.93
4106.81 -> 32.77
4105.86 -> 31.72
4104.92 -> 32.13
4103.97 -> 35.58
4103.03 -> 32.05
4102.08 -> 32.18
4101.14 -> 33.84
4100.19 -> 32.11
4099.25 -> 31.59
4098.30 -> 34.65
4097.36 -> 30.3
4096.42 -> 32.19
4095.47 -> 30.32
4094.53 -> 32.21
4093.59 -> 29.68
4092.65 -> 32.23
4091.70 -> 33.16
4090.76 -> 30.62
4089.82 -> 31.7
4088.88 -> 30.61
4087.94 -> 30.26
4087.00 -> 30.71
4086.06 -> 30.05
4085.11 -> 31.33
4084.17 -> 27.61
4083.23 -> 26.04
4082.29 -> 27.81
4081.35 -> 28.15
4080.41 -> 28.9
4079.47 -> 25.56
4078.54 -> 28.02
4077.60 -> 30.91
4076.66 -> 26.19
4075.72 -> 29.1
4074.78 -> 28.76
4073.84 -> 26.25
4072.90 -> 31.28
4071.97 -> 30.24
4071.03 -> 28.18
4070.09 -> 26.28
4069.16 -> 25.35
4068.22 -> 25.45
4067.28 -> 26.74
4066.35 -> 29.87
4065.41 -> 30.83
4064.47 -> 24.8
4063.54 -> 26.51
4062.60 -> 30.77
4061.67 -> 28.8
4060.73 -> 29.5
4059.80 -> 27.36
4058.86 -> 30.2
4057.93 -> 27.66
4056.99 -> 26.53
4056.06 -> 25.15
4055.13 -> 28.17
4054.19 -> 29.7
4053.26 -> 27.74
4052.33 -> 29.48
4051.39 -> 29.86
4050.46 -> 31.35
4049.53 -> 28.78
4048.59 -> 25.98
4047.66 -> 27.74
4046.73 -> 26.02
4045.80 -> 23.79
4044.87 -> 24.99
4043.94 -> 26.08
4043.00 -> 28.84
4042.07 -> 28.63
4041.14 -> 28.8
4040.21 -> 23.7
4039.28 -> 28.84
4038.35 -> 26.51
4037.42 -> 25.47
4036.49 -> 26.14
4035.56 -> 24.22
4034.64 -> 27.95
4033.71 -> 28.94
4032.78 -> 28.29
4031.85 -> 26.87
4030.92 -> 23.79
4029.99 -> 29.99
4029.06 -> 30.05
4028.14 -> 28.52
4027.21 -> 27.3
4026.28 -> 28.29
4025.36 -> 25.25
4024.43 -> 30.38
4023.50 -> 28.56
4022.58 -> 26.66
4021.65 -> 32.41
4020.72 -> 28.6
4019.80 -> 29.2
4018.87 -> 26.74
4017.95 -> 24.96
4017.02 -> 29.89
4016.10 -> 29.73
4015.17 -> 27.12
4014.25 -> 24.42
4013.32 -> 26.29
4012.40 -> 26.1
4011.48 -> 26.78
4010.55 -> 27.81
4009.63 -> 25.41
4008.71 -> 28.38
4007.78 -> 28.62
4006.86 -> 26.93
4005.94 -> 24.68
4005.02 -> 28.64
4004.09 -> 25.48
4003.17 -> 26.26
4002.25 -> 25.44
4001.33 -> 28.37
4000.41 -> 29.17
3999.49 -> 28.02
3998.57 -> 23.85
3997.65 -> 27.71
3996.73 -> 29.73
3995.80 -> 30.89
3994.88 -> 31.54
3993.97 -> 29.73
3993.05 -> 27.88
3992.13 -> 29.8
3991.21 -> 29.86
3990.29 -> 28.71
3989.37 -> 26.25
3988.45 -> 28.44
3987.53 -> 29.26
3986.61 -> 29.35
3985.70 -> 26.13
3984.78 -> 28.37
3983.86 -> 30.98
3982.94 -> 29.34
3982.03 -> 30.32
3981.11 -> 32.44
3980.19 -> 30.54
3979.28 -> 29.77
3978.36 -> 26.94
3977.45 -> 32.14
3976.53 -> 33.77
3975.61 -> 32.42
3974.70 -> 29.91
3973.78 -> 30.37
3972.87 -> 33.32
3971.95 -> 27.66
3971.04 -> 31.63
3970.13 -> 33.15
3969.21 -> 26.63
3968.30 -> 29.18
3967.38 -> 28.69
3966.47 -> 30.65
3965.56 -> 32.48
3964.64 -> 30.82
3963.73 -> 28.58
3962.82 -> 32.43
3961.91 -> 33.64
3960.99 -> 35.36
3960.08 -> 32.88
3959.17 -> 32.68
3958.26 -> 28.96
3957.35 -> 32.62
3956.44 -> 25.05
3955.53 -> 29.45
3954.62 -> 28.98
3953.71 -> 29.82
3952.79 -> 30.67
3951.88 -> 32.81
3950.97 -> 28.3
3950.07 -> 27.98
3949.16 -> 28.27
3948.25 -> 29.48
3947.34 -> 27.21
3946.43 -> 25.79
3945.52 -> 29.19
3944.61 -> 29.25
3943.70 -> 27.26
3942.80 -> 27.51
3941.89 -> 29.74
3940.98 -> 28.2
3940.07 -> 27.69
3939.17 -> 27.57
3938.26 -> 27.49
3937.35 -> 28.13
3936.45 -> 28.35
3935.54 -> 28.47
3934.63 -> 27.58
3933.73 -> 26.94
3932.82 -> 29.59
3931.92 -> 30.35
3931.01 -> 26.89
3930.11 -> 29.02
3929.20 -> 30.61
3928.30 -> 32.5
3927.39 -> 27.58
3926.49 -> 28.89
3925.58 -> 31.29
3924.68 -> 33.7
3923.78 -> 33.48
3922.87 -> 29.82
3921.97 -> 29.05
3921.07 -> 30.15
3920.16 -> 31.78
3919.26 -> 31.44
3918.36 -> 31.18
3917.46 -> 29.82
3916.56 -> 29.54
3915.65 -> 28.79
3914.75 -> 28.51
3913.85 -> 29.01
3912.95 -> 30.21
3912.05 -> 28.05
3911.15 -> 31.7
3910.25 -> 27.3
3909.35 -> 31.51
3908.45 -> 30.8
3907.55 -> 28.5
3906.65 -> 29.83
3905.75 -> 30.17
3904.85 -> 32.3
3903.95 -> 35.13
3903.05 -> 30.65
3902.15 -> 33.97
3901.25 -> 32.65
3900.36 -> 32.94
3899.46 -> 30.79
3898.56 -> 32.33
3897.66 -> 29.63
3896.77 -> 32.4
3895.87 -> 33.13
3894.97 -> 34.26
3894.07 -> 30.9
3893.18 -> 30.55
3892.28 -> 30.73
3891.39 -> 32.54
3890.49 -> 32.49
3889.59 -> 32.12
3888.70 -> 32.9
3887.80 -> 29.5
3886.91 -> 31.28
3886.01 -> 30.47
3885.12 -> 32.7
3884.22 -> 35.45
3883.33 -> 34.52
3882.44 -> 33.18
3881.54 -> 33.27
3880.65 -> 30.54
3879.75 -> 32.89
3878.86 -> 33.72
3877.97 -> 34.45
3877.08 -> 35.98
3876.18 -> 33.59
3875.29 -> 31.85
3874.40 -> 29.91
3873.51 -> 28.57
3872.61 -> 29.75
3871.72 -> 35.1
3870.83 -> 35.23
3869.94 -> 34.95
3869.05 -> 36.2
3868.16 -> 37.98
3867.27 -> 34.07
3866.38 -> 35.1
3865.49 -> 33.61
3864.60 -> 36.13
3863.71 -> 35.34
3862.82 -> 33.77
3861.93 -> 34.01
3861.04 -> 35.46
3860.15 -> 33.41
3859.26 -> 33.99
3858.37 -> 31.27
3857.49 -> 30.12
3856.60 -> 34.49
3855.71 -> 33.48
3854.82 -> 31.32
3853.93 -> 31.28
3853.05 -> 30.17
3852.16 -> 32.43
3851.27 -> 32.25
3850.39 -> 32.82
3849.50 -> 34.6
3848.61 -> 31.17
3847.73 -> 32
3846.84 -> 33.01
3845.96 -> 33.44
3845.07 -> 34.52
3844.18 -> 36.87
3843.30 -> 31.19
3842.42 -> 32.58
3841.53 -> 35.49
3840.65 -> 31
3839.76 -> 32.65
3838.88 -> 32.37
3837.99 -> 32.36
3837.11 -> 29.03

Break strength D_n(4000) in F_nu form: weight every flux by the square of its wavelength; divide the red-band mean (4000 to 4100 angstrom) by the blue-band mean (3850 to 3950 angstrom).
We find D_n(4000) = 1.0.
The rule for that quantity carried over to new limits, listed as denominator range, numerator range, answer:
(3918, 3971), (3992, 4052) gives 0.96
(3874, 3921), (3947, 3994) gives 0.99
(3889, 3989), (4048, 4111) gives 1.05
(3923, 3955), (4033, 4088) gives 1.02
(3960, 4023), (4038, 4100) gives 1.03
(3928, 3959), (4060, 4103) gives 1.10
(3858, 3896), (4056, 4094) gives 0.96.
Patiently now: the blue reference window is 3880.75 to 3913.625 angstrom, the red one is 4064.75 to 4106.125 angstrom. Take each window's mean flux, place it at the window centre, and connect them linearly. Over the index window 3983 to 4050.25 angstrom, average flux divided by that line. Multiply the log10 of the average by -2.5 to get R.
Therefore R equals 0.11 mag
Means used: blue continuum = 31.7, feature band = 27.6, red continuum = 29.9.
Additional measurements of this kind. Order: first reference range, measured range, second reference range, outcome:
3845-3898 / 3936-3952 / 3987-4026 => 0.07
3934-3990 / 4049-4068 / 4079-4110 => 0.08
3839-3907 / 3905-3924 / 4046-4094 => 0.07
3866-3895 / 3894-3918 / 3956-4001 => 0.04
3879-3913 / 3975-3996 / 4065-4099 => 0.03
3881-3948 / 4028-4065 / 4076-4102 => 0.10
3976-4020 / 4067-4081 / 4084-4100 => 0.10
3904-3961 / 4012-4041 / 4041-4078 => 0.03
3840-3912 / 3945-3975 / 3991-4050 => -0.02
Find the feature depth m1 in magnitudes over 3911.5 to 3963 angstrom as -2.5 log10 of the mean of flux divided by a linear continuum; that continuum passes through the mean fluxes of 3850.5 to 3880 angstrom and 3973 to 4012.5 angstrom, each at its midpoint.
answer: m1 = 0.04 mag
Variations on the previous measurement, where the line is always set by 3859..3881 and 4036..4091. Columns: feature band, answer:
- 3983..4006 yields 0.07 mag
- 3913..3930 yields 0.07 mag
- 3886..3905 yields 0.04 mag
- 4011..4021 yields 0.09 mag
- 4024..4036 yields 0.05 mag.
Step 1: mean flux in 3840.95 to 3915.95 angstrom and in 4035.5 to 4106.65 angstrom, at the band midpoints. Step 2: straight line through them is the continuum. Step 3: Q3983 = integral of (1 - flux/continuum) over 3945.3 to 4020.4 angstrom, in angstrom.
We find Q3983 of 3.7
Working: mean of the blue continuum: 32.5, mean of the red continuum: 29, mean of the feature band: 29.1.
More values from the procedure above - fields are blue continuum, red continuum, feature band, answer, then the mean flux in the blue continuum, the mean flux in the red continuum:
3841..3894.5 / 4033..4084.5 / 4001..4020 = 1.4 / 33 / 27.7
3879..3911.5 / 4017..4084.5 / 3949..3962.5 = -0.1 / 31.8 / 27.8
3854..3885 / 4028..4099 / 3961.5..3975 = 0.2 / 33.6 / 28.4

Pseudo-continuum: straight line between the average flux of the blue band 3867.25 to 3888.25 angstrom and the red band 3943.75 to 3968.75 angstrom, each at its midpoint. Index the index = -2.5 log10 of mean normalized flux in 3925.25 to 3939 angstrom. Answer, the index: 0.08 mag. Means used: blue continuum 33.1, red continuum 30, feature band 28.8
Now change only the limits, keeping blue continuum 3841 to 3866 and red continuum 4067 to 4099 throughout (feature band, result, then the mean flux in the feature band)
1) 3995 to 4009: 0.12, 27.5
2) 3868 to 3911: 0.01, 32.3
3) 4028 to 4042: 0.11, 27.2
